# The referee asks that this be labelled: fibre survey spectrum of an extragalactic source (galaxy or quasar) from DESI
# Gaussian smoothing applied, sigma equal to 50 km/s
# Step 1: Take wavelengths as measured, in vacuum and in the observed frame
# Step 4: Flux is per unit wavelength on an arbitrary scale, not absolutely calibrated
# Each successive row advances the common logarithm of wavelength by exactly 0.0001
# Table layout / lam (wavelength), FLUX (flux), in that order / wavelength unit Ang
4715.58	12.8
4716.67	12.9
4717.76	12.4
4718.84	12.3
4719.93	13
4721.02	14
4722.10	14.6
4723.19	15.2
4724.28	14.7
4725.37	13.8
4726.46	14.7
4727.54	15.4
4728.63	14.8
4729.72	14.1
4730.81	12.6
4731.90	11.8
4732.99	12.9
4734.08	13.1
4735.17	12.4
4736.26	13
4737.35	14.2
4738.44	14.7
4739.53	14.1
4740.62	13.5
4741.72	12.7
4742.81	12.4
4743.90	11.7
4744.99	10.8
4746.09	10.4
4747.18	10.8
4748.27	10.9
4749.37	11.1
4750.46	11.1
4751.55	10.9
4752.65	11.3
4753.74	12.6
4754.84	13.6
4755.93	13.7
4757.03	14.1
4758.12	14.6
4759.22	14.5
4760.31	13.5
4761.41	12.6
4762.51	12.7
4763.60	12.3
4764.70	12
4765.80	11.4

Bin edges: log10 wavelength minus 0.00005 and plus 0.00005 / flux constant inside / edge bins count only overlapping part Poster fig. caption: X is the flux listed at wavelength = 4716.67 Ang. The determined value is 12.9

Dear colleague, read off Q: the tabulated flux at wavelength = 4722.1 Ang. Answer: 14.6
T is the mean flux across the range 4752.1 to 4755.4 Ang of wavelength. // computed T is 12.5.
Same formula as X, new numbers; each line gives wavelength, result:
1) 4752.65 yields 11.3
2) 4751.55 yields 10.9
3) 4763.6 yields 12.3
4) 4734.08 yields 13.1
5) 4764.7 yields 12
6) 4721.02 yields 14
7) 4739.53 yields 14.1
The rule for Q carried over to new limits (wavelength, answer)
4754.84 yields 13.6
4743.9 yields 11.7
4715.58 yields 12.8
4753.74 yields 12.6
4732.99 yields 12.9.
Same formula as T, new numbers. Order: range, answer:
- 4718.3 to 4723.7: 13.8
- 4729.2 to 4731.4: 13.3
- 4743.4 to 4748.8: 10.9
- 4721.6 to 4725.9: 14.6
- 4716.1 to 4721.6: 12.9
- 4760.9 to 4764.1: 12.5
